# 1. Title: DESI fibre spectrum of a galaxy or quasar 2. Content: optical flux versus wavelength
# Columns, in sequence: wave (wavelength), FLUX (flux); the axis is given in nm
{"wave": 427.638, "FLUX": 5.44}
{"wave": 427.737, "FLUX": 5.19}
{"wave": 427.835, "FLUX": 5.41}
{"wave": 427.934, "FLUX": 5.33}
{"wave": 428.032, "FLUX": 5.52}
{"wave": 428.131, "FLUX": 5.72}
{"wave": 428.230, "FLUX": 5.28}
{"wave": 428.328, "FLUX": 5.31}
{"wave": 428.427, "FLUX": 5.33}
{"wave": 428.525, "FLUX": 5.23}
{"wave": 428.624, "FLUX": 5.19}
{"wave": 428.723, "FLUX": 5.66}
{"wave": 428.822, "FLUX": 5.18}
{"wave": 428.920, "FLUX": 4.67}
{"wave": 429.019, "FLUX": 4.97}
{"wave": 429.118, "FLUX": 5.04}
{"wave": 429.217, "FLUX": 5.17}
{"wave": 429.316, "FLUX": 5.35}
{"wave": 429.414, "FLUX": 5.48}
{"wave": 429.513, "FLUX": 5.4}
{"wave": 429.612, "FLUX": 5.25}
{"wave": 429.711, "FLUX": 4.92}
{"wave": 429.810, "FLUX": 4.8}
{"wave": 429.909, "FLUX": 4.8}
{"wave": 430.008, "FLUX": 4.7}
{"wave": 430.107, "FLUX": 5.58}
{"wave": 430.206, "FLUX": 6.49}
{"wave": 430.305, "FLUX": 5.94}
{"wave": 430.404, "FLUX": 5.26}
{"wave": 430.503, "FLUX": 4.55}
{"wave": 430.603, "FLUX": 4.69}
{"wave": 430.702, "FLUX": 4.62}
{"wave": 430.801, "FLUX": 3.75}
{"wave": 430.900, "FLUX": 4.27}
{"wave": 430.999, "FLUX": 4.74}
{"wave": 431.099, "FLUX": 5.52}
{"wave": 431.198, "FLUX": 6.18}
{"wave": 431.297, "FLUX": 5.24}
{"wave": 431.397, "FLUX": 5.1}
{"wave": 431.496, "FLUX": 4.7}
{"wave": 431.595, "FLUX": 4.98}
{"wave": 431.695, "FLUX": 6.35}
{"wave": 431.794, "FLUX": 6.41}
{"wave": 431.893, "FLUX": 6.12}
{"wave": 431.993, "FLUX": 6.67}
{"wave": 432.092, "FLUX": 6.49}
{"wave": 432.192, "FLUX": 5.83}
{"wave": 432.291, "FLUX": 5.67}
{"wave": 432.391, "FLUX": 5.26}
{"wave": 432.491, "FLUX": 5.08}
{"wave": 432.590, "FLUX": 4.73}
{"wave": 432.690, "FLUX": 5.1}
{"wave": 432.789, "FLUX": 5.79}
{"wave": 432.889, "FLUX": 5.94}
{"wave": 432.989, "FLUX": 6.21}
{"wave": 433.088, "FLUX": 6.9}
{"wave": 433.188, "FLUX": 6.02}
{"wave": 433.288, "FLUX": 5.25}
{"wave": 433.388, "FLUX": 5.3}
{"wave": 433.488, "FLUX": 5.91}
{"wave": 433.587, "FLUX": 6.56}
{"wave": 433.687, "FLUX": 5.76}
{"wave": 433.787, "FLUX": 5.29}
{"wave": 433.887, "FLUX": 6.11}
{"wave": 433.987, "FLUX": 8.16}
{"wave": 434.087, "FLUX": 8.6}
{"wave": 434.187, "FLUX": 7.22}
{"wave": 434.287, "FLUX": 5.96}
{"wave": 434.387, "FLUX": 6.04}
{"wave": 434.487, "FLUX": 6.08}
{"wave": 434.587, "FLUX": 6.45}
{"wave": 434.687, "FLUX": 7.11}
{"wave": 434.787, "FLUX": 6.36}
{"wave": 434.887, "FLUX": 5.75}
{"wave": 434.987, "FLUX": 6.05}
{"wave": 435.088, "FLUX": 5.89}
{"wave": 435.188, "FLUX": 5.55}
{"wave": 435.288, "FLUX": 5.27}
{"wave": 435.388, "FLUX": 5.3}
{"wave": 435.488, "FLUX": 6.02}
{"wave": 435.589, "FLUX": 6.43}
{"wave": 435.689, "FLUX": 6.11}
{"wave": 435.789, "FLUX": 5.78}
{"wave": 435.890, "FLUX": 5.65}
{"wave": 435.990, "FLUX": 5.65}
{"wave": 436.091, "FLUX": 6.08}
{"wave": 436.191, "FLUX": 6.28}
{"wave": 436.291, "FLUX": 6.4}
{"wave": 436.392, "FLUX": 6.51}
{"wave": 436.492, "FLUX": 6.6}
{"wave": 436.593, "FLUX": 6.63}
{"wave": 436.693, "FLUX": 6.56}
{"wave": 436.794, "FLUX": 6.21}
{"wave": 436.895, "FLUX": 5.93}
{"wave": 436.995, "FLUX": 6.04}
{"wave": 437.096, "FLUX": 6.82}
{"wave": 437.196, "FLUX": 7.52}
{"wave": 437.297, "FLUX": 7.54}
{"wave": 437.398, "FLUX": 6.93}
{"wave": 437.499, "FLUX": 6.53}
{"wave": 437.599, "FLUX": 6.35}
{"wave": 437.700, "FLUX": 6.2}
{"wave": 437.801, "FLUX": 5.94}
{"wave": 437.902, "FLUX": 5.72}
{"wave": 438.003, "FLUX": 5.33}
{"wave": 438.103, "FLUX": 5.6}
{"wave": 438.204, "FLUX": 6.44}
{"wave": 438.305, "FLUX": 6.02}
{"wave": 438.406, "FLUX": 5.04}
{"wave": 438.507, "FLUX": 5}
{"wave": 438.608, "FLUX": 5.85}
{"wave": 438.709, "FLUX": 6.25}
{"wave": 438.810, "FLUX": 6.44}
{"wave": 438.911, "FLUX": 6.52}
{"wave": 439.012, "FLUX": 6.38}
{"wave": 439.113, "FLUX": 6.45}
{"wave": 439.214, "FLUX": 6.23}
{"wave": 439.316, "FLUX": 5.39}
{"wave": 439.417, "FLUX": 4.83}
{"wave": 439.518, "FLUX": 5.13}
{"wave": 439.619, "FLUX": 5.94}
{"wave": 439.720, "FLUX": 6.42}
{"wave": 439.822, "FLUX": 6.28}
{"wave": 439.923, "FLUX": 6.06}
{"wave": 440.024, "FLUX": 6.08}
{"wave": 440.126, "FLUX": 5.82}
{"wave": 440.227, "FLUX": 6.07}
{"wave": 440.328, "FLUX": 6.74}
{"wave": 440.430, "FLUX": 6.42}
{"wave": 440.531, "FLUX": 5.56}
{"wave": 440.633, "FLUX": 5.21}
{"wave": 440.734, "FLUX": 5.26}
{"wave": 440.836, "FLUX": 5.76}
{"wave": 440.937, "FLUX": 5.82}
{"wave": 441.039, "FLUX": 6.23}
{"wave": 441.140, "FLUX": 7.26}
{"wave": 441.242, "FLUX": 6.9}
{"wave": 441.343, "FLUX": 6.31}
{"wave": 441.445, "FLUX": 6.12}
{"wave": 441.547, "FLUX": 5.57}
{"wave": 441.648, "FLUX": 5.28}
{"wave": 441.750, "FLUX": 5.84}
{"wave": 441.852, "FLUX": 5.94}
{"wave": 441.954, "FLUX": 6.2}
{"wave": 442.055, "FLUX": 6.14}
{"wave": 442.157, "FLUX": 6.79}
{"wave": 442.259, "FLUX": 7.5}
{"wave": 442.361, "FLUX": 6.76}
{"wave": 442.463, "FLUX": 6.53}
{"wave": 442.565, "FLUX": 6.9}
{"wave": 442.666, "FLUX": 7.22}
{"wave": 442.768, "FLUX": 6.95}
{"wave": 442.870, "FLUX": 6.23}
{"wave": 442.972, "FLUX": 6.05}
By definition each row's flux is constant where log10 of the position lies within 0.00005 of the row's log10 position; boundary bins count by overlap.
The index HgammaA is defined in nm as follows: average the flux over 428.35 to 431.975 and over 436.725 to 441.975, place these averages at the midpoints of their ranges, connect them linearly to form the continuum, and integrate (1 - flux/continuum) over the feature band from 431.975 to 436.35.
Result -0.35 nm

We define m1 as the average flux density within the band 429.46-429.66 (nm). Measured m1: 5.32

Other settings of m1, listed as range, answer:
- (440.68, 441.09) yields 5.77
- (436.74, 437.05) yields 6.06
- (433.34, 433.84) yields 5.77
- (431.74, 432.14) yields 6.43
